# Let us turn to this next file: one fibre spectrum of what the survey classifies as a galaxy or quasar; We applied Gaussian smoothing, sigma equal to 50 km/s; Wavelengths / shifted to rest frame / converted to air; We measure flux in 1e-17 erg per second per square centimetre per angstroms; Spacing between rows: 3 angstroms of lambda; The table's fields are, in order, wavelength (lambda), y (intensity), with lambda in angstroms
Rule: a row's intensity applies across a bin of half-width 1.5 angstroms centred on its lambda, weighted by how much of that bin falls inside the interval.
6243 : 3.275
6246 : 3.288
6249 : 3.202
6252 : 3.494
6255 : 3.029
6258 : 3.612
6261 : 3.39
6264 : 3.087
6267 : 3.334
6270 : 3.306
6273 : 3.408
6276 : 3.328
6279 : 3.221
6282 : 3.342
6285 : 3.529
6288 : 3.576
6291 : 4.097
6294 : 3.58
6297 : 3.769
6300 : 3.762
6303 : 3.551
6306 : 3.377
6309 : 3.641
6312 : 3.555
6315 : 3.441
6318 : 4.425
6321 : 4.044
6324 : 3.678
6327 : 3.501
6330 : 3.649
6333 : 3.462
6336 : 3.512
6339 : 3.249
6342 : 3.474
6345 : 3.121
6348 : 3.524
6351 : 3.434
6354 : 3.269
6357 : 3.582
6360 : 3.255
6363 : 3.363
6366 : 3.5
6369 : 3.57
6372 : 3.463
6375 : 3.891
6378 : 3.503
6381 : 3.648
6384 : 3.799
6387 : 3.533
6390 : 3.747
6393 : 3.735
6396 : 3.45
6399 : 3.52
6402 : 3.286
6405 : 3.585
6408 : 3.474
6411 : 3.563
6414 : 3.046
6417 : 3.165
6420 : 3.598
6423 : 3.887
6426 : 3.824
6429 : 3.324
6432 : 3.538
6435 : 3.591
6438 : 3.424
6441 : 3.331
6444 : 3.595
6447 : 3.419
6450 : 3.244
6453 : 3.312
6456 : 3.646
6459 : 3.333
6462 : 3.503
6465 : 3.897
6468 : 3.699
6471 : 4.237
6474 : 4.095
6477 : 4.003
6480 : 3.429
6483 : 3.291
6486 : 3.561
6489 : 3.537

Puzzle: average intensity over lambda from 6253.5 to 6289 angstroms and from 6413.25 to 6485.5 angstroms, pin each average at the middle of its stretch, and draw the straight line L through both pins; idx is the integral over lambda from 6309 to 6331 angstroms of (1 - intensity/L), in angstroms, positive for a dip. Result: -2.2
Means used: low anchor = 3.34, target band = 3.75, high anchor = 3.56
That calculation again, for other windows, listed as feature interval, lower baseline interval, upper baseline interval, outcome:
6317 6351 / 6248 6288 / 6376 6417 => -1.5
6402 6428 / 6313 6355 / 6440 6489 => 0.6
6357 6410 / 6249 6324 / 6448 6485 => 0.6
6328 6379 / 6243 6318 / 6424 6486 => 0.9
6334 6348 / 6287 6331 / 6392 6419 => 1.0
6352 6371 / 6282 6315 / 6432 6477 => 1.0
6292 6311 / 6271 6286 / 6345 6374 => -1.4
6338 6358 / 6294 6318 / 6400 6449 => 1.1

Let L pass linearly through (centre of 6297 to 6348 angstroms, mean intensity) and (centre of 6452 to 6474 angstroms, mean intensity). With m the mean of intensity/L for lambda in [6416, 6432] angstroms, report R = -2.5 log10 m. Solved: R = 0.03 mag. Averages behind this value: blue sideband 3.59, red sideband 3.7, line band 3.57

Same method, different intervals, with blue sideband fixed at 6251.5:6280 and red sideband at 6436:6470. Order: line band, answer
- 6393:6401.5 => -0.02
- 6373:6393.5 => -0.08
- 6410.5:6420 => 0.06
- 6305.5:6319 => -0.10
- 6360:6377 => -0.03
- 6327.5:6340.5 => -0.03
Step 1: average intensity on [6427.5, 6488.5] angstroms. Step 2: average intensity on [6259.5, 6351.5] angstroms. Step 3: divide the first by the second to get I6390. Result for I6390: 1.01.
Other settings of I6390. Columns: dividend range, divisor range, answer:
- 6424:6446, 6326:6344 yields 1.02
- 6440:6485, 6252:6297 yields 1.05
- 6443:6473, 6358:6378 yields 1.03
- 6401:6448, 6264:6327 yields 0.97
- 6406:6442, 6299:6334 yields 0.95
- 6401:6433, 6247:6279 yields 1.05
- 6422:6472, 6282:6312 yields 0.98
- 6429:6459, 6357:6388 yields 0.97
